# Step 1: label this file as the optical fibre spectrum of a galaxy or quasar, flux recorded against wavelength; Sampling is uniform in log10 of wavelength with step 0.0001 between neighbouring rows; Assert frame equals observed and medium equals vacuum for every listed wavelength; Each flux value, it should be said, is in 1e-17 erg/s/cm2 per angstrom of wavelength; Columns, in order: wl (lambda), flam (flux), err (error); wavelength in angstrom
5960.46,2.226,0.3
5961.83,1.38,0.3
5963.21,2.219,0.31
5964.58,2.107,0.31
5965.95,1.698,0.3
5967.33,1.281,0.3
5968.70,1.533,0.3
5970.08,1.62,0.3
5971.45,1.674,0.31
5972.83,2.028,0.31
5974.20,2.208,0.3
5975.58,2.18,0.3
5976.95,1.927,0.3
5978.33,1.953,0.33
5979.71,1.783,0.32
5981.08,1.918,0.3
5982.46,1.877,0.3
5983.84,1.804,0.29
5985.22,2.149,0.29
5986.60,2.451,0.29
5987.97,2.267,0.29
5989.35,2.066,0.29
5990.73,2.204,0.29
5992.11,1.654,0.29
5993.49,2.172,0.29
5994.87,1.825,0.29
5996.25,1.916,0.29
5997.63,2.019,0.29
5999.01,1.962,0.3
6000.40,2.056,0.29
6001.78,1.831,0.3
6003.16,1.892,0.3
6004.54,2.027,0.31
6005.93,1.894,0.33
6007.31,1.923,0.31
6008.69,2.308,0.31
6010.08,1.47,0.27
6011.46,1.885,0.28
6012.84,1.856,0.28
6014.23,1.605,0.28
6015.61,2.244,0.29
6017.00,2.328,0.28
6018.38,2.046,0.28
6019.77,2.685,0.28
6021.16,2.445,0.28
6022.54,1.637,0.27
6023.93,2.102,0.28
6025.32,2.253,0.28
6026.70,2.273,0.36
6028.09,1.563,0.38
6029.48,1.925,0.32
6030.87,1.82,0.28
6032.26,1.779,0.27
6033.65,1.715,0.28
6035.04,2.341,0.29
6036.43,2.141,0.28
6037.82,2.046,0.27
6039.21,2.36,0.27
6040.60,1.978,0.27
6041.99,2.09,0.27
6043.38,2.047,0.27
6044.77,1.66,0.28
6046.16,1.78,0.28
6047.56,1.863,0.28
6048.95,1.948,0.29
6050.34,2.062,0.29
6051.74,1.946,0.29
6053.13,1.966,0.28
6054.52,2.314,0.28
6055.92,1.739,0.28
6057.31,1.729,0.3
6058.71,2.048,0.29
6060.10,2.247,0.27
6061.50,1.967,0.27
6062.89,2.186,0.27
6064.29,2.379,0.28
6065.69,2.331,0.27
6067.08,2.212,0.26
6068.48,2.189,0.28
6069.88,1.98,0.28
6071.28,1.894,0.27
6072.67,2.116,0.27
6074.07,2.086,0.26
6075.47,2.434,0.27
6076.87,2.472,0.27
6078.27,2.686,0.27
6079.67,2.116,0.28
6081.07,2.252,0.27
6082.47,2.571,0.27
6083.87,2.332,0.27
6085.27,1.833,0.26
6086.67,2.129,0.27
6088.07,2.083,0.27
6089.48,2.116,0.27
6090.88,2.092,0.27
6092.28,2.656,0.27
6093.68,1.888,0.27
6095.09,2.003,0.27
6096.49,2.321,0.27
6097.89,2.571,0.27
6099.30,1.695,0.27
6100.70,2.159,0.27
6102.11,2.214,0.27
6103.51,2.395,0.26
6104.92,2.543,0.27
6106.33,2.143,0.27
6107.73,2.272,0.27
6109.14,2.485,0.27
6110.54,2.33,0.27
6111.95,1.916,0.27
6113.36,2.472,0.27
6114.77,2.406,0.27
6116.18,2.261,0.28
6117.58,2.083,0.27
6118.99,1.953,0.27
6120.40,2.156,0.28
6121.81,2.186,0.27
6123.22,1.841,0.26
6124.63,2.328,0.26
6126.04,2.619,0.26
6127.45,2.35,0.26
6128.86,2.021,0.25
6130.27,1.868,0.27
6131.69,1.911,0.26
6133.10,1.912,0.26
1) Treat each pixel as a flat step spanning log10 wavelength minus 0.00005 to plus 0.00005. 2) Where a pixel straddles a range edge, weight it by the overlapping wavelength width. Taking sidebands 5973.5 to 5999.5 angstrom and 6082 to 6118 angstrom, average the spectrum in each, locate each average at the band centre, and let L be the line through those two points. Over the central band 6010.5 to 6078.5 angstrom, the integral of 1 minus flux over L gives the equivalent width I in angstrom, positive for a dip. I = 2.0 angstrom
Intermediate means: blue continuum 2.02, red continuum 2.23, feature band 2.06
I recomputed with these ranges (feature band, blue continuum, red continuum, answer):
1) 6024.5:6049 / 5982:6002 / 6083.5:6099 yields 1.3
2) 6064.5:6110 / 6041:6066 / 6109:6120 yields -2.2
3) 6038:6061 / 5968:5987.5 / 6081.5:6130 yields 1.2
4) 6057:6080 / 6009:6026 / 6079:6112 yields -0.3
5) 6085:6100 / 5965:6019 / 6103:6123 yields 0.4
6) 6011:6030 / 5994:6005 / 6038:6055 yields -0.9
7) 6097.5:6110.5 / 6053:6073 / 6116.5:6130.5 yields -0.8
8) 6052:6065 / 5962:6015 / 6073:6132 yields 0.3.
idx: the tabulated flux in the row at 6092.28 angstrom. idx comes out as 2.656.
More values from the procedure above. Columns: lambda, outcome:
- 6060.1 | 2.247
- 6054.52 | 2.314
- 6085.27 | 1.833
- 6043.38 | 2.047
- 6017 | 2.328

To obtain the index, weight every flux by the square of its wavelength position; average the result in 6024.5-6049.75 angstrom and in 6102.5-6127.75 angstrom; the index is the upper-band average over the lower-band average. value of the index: 1.2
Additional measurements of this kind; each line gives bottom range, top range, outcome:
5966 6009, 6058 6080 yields 1.17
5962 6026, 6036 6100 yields 1.10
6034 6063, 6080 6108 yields 1.11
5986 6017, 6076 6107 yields 1.16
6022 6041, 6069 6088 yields 1.13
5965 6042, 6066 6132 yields 1.15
